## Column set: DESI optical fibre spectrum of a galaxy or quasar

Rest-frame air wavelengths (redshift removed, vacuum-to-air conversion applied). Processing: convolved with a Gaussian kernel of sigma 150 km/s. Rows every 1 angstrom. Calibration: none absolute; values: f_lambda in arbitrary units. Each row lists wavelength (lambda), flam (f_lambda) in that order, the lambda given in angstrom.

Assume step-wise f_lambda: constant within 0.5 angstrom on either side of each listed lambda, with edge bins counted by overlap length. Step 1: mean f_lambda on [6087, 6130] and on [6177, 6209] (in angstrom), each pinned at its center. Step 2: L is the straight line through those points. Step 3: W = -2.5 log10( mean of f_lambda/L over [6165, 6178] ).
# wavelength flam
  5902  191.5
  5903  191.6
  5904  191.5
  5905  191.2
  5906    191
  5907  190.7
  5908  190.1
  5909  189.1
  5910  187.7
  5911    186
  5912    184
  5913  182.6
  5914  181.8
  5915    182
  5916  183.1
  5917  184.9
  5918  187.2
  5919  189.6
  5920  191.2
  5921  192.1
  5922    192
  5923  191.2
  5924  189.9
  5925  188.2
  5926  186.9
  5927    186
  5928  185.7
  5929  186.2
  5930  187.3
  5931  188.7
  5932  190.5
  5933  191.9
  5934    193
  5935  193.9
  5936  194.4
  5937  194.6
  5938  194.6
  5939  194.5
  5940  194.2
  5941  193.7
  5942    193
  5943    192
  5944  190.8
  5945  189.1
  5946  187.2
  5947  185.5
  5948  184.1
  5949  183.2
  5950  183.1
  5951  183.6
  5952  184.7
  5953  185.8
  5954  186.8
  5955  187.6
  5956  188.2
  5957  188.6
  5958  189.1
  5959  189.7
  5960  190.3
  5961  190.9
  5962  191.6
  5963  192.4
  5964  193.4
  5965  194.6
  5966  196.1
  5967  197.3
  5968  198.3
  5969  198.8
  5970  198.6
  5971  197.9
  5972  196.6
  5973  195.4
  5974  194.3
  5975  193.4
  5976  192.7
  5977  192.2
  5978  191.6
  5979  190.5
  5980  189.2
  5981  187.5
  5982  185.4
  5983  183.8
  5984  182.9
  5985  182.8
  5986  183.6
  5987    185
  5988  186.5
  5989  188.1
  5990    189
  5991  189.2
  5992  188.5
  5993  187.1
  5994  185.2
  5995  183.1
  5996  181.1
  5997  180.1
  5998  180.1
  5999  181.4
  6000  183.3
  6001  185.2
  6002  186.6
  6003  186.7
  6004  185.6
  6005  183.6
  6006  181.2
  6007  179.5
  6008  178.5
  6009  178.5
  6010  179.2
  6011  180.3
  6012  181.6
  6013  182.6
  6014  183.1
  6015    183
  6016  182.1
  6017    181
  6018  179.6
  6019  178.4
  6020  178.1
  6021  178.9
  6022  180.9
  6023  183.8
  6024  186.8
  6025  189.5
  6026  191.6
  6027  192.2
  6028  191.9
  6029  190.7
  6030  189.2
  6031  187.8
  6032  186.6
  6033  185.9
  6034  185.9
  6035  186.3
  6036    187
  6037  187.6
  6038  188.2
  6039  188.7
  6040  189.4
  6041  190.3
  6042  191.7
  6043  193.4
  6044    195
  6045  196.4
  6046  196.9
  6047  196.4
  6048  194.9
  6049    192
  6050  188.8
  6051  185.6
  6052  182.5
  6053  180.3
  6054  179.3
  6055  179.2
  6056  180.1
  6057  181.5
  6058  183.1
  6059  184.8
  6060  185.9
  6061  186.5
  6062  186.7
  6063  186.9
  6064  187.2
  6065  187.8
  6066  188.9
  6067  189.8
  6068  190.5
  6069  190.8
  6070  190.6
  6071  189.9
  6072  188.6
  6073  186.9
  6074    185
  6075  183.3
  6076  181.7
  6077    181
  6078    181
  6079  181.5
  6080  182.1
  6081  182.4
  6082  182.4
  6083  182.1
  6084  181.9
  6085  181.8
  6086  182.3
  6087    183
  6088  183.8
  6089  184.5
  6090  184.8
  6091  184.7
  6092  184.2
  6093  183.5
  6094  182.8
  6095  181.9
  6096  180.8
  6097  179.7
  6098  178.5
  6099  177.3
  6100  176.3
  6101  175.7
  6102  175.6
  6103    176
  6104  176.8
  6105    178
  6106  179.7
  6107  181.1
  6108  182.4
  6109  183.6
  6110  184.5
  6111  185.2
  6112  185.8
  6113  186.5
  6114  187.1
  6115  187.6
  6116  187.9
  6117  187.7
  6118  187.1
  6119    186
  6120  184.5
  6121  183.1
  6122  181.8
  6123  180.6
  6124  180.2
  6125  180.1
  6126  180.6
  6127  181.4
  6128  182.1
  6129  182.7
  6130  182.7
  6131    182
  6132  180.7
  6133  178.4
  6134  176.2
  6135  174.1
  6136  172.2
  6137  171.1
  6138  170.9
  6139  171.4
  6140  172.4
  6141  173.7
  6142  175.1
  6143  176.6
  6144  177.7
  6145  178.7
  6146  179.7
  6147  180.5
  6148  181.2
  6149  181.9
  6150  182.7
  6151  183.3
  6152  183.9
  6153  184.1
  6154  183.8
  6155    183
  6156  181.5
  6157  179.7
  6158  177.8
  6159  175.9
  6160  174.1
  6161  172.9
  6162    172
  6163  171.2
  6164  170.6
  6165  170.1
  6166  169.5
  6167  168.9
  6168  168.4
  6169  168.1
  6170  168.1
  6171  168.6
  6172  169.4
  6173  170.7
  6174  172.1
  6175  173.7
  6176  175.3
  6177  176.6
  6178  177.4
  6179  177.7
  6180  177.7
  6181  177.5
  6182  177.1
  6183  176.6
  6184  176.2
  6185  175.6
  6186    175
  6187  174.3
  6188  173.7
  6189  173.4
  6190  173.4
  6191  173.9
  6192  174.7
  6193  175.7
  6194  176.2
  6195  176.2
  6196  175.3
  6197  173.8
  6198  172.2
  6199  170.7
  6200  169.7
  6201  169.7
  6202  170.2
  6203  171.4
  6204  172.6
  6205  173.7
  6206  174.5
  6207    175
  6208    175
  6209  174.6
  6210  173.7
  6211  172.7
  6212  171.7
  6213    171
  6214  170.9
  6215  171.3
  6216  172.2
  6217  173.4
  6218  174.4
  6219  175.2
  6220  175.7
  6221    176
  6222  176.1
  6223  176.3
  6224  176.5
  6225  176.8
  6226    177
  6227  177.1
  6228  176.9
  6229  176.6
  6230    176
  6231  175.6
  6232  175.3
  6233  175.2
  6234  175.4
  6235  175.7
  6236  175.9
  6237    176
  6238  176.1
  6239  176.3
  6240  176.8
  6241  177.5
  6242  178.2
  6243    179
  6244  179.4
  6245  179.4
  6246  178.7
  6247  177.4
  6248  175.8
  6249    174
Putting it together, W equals 0.03 mag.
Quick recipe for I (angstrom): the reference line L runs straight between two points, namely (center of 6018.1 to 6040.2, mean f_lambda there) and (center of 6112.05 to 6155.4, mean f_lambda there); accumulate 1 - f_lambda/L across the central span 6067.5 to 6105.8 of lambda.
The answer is 0.2 angstrom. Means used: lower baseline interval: 186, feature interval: 182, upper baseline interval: 181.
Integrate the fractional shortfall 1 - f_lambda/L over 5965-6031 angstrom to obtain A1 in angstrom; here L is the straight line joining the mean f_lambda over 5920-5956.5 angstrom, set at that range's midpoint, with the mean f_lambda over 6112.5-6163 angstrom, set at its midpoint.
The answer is -0.05 angstrom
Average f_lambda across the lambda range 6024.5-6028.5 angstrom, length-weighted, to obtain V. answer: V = 191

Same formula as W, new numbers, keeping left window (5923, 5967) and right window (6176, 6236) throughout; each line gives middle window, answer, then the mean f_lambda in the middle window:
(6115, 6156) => -0.01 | 180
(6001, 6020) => 0.03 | 182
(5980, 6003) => 0.01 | 185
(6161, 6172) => 0.05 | 170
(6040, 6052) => -0.05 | 192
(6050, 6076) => -0.02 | 186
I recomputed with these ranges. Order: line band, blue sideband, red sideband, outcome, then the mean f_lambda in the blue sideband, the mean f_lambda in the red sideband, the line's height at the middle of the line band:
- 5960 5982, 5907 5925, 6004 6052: -0.80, 187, 186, 187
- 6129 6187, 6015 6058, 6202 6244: 1.06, 187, 175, 179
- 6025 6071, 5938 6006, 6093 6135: -0.83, 189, 182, 185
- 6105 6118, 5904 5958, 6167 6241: -0.41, 189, 174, 179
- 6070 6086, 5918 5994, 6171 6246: -0.08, 190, 175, 183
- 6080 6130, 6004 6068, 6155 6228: -0.46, 186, 174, 181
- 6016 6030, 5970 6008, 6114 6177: 0.00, 187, 178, 185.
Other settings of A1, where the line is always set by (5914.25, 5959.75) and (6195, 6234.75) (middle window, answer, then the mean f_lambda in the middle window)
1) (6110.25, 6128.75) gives -0.5 angstrom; 184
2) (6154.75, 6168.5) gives 0.2 angstrom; 174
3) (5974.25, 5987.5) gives -0.1 angstrom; 188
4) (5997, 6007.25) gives 0.1 angstrom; 183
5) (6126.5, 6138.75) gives 0.0 angstrom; 178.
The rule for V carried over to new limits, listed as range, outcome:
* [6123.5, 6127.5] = 181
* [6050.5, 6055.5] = 181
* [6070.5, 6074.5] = 188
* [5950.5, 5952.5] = 184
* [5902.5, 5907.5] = 191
